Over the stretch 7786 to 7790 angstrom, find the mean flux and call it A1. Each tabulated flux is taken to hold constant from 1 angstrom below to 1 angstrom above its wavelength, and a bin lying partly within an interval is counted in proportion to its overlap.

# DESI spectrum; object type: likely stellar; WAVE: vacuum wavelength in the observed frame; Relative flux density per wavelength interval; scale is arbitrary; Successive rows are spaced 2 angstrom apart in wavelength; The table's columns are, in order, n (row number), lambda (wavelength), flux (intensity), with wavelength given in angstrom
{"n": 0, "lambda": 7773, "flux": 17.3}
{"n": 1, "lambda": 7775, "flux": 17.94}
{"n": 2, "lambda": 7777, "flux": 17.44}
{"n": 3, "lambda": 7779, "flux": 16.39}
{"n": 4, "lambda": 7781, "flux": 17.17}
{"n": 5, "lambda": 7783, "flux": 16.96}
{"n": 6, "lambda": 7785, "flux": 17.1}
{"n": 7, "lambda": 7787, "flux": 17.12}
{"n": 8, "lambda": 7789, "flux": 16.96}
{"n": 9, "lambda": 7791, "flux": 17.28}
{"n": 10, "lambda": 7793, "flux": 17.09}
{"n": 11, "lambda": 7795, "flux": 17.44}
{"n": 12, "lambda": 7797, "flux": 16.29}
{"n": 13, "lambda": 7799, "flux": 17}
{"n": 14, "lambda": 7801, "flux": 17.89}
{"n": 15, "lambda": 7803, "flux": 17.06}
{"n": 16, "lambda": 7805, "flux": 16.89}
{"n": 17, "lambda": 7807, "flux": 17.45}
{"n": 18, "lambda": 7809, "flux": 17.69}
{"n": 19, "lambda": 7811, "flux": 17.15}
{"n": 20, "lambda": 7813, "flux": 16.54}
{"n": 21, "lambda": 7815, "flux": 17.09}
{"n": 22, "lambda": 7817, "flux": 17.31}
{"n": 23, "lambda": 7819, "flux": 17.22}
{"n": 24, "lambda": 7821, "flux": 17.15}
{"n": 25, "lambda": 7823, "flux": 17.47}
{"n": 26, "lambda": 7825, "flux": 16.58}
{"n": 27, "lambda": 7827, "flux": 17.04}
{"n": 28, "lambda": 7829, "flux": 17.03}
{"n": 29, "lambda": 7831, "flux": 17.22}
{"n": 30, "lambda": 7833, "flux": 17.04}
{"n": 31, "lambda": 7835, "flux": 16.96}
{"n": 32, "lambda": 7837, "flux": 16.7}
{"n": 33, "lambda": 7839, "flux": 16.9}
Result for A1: 17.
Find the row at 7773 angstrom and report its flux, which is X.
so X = 17.3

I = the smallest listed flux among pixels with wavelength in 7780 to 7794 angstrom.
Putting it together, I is 16.96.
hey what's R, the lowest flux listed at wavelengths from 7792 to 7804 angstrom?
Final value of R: 16.29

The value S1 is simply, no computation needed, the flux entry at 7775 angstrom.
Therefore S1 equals 17.94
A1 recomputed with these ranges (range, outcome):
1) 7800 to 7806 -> 17.3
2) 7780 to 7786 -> 17.1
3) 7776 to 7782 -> 17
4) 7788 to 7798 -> 17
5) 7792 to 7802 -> 17.1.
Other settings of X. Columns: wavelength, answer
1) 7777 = 17.44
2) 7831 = 17.22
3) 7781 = 17.17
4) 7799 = 17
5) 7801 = 17.89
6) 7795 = 17.44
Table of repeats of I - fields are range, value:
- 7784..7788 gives 17.1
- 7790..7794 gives 17.09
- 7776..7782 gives 16.39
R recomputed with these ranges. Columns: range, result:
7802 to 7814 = 16.54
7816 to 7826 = 16.58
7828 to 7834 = 17.03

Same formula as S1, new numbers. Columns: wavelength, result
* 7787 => 17.12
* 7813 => 16.54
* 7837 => 16.7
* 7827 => 17.04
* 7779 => 16.39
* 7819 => 17.22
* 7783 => 16.96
